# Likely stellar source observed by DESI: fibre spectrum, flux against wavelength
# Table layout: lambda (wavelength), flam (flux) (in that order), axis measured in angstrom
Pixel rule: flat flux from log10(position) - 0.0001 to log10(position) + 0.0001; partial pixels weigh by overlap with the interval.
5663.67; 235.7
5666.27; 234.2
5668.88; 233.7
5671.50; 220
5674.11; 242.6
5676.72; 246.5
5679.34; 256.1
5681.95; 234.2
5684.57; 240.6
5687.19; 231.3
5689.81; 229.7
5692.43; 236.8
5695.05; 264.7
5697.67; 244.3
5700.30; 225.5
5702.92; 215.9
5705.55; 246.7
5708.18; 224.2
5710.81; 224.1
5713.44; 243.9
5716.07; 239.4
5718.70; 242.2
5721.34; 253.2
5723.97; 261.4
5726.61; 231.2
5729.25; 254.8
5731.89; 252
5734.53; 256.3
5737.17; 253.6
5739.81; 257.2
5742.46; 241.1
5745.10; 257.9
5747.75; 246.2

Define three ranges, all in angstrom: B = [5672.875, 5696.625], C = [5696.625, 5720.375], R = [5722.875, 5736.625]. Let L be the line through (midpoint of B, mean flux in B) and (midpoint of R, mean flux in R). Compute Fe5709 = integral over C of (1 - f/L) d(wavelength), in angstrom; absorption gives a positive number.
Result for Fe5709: 1.24 angstrom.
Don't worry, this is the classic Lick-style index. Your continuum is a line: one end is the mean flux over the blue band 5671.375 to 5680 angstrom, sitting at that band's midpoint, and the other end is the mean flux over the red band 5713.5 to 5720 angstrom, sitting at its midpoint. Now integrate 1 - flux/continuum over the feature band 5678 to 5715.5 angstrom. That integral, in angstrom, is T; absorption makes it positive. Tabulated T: 0.8 angstrom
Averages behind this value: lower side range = 243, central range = 237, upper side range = 242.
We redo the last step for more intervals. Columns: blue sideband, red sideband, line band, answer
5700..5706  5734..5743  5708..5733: -0.4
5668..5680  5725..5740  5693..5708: 0.4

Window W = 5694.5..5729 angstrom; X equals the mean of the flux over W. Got 240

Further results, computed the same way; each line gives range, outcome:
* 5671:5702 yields 240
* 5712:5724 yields 246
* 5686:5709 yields 236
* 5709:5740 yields 247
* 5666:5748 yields 242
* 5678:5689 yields 240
